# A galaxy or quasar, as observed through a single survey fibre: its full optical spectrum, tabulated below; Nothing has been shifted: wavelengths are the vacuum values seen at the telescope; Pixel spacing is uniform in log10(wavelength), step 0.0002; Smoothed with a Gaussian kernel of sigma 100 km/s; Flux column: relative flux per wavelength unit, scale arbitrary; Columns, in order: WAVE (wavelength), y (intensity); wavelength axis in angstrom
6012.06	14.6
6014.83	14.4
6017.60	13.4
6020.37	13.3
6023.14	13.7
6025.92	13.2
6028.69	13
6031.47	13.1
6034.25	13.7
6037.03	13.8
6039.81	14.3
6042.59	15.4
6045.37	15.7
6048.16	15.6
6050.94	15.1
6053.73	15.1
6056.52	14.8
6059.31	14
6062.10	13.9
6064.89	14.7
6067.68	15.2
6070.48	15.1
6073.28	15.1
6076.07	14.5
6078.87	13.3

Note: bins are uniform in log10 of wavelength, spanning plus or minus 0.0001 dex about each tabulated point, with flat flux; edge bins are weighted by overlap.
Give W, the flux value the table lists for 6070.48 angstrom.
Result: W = 15.1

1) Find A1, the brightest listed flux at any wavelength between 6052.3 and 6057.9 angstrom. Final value 15.1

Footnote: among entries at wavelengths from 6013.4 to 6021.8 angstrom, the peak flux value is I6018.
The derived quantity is 14.4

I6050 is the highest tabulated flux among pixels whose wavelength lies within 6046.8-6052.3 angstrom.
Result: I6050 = 15.6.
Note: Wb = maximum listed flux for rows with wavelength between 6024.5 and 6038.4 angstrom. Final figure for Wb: 13.8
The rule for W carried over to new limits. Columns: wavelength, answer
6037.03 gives 13.8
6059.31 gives 14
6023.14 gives 13.7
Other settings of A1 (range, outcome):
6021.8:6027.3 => 13.7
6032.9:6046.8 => 15.7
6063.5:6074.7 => 15.2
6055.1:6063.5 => 14.8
